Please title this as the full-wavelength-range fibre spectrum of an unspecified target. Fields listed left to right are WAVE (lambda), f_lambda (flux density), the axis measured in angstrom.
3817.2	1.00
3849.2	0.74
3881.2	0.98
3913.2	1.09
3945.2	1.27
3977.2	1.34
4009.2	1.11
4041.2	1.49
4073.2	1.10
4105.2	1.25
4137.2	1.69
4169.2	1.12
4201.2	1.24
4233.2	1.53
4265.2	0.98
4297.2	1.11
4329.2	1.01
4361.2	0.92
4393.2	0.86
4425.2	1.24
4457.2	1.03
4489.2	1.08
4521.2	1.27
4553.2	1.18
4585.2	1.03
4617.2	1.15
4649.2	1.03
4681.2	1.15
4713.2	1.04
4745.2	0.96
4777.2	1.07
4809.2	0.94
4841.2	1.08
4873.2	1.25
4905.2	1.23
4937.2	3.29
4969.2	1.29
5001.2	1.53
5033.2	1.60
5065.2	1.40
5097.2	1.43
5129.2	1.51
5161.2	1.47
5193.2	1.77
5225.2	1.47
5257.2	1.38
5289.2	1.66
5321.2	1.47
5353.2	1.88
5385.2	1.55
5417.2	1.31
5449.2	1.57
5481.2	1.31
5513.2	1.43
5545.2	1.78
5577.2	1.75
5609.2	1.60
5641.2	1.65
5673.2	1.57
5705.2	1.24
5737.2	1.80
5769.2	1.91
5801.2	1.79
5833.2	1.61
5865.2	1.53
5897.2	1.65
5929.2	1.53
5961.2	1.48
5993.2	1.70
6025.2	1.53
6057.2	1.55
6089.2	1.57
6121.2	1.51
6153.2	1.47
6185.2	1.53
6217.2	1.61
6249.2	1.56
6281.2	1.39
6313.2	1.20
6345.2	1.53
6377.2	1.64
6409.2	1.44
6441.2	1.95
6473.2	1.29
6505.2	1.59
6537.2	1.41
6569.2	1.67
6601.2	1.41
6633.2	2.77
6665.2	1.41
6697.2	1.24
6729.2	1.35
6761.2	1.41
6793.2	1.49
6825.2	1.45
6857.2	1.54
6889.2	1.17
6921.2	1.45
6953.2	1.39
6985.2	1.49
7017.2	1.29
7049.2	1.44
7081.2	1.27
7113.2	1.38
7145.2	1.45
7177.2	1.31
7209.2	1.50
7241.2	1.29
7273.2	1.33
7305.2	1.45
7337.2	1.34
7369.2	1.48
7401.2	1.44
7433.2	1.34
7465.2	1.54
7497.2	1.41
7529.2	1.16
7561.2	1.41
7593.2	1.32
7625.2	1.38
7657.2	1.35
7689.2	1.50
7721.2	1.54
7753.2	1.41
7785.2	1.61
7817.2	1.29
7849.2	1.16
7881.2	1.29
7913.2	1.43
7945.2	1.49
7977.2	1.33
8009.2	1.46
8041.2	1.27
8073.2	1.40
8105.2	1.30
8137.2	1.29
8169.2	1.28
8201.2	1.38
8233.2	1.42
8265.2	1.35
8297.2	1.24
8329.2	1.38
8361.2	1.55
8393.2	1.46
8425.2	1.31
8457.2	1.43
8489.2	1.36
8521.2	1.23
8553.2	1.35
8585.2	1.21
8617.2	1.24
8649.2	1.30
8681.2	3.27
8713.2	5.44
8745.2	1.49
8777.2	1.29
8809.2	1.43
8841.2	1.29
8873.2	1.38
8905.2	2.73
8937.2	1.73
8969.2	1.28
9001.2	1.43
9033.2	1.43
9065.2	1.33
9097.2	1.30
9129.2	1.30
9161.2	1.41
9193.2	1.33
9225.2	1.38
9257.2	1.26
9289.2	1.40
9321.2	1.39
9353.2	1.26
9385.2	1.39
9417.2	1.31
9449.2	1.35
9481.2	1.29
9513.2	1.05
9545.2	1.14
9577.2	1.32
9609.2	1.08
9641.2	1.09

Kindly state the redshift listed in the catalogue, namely 0.325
